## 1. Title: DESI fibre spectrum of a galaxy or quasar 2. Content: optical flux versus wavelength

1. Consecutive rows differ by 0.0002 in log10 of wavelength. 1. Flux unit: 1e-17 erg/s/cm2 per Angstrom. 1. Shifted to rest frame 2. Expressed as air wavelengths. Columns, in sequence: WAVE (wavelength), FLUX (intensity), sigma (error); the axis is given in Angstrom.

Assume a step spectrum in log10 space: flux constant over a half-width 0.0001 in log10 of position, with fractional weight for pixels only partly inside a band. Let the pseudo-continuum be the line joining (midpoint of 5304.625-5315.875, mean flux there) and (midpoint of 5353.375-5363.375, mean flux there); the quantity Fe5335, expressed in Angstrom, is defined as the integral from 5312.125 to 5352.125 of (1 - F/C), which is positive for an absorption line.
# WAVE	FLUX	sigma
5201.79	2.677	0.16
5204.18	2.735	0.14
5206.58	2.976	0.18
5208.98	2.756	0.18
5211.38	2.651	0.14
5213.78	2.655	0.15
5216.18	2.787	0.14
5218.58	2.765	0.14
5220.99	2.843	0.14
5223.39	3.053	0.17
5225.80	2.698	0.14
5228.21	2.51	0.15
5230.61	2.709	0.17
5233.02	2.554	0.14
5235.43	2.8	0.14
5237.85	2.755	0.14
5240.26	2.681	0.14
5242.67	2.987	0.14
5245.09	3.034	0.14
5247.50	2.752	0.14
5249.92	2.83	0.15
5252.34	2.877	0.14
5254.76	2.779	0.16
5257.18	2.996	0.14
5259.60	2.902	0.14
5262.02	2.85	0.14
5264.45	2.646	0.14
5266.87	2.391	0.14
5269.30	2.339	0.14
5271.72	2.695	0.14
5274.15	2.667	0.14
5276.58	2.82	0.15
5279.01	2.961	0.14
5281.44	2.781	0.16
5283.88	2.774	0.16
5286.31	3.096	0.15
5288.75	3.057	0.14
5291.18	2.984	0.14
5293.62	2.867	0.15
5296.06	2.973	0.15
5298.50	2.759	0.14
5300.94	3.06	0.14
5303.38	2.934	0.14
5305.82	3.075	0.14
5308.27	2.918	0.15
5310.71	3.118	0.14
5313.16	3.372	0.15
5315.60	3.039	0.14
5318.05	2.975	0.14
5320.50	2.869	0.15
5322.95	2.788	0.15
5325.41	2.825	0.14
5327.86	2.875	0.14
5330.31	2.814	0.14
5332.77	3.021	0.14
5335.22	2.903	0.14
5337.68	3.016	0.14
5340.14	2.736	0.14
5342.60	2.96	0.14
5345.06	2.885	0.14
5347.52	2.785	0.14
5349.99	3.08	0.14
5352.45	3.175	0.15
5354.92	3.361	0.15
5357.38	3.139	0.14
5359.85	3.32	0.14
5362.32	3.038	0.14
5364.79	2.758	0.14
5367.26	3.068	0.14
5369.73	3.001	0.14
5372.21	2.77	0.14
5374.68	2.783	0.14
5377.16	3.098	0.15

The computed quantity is 2.8 Angstrom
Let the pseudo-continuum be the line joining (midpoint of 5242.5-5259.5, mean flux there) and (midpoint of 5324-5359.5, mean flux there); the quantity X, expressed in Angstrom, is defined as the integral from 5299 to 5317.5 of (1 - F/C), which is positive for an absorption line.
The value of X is -0.71 Angstrom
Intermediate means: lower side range 2.89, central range 3.06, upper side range 2.98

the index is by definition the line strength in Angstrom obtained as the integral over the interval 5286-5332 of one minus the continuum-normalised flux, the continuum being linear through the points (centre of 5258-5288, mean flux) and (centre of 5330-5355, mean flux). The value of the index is -1.7 Angstrom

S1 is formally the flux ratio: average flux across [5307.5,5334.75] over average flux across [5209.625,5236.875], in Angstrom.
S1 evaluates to 1.09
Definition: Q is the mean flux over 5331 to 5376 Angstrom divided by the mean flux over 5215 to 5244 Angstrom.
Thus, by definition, 1.1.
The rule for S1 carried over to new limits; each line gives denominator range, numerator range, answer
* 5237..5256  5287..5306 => 1.04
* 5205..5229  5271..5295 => 1.04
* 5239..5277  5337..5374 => 1.09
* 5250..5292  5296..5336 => 1.06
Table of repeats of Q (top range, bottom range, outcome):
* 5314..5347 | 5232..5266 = 1.03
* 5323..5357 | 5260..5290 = 1.07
